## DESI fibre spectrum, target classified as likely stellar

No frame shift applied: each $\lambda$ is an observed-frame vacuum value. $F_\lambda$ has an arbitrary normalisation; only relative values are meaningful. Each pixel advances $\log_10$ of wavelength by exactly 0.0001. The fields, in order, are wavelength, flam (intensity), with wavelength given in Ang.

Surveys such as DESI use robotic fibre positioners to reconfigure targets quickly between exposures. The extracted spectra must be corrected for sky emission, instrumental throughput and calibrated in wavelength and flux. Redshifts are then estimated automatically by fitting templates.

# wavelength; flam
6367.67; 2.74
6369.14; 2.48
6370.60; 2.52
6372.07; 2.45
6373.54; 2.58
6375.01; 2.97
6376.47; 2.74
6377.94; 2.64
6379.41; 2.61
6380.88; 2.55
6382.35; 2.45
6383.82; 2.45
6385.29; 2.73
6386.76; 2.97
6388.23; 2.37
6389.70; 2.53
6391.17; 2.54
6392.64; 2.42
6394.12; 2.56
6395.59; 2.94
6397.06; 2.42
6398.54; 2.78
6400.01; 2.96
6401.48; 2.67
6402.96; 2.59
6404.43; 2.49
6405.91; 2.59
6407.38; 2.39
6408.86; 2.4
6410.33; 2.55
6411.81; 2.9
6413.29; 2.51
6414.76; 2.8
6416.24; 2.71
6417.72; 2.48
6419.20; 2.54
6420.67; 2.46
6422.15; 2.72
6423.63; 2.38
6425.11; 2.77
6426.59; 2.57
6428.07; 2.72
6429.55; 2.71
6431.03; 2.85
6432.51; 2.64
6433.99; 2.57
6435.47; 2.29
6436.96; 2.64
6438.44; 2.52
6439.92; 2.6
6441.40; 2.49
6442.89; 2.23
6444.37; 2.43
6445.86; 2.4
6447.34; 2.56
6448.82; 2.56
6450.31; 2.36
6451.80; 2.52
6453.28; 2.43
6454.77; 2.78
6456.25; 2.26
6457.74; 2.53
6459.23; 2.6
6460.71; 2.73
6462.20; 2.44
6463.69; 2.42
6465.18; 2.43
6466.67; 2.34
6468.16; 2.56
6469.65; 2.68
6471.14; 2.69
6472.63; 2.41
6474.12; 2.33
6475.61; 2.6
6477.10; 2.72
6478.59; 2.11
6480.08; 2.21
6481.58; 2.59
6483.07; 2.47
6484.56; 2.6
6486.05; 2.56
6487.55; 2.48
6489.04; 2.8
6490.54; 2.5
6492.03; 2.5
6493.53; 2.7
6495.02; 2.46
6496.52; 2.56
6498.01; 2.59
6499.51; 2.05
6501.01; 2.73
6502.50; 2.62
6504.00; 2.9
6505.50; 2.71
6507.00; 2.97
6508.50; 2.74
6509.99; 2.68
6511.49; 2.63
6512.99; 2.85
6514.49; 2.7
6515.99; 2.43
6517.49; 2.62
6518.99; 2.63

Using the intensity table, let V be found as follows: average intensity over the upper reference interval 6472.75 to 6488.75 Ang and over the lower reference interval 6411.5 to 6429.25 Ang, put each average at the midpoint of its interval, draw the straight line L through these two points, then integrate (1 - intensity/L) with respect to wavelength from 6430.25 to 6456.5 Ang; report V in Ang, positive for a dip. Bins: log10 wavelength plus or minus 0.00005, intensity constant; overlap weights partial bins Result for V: 0.6 Ang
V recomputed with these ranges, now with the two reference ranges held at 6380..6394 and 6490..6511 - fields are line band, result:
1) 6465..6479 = 0.6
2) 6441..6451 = 0.6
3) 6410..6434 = -0.6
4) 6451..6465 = 0.4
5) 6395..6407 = -0.5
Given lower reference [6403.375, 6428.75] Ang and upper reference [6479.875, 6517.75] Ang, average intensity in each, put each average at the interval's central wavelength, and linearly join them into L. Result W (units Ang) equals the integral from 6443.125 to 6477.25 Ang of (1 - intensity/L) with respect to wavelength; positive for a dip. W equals 1.2 Ang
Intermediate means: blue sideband 2.59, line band 2.5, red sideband 2.61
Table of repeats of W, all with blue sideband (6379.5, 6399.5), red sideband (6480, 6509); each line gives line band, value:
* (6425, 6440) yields -0.1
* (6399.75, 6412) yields 0.0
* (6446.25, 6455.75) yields 0.3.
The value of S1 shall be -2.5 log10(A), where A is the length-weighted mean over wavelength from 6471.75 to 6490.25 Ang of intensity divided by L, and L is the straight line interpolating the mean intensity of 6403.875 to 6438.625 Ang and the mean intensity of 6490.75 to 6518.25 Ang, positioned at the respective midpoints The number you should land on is 0.06 mag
